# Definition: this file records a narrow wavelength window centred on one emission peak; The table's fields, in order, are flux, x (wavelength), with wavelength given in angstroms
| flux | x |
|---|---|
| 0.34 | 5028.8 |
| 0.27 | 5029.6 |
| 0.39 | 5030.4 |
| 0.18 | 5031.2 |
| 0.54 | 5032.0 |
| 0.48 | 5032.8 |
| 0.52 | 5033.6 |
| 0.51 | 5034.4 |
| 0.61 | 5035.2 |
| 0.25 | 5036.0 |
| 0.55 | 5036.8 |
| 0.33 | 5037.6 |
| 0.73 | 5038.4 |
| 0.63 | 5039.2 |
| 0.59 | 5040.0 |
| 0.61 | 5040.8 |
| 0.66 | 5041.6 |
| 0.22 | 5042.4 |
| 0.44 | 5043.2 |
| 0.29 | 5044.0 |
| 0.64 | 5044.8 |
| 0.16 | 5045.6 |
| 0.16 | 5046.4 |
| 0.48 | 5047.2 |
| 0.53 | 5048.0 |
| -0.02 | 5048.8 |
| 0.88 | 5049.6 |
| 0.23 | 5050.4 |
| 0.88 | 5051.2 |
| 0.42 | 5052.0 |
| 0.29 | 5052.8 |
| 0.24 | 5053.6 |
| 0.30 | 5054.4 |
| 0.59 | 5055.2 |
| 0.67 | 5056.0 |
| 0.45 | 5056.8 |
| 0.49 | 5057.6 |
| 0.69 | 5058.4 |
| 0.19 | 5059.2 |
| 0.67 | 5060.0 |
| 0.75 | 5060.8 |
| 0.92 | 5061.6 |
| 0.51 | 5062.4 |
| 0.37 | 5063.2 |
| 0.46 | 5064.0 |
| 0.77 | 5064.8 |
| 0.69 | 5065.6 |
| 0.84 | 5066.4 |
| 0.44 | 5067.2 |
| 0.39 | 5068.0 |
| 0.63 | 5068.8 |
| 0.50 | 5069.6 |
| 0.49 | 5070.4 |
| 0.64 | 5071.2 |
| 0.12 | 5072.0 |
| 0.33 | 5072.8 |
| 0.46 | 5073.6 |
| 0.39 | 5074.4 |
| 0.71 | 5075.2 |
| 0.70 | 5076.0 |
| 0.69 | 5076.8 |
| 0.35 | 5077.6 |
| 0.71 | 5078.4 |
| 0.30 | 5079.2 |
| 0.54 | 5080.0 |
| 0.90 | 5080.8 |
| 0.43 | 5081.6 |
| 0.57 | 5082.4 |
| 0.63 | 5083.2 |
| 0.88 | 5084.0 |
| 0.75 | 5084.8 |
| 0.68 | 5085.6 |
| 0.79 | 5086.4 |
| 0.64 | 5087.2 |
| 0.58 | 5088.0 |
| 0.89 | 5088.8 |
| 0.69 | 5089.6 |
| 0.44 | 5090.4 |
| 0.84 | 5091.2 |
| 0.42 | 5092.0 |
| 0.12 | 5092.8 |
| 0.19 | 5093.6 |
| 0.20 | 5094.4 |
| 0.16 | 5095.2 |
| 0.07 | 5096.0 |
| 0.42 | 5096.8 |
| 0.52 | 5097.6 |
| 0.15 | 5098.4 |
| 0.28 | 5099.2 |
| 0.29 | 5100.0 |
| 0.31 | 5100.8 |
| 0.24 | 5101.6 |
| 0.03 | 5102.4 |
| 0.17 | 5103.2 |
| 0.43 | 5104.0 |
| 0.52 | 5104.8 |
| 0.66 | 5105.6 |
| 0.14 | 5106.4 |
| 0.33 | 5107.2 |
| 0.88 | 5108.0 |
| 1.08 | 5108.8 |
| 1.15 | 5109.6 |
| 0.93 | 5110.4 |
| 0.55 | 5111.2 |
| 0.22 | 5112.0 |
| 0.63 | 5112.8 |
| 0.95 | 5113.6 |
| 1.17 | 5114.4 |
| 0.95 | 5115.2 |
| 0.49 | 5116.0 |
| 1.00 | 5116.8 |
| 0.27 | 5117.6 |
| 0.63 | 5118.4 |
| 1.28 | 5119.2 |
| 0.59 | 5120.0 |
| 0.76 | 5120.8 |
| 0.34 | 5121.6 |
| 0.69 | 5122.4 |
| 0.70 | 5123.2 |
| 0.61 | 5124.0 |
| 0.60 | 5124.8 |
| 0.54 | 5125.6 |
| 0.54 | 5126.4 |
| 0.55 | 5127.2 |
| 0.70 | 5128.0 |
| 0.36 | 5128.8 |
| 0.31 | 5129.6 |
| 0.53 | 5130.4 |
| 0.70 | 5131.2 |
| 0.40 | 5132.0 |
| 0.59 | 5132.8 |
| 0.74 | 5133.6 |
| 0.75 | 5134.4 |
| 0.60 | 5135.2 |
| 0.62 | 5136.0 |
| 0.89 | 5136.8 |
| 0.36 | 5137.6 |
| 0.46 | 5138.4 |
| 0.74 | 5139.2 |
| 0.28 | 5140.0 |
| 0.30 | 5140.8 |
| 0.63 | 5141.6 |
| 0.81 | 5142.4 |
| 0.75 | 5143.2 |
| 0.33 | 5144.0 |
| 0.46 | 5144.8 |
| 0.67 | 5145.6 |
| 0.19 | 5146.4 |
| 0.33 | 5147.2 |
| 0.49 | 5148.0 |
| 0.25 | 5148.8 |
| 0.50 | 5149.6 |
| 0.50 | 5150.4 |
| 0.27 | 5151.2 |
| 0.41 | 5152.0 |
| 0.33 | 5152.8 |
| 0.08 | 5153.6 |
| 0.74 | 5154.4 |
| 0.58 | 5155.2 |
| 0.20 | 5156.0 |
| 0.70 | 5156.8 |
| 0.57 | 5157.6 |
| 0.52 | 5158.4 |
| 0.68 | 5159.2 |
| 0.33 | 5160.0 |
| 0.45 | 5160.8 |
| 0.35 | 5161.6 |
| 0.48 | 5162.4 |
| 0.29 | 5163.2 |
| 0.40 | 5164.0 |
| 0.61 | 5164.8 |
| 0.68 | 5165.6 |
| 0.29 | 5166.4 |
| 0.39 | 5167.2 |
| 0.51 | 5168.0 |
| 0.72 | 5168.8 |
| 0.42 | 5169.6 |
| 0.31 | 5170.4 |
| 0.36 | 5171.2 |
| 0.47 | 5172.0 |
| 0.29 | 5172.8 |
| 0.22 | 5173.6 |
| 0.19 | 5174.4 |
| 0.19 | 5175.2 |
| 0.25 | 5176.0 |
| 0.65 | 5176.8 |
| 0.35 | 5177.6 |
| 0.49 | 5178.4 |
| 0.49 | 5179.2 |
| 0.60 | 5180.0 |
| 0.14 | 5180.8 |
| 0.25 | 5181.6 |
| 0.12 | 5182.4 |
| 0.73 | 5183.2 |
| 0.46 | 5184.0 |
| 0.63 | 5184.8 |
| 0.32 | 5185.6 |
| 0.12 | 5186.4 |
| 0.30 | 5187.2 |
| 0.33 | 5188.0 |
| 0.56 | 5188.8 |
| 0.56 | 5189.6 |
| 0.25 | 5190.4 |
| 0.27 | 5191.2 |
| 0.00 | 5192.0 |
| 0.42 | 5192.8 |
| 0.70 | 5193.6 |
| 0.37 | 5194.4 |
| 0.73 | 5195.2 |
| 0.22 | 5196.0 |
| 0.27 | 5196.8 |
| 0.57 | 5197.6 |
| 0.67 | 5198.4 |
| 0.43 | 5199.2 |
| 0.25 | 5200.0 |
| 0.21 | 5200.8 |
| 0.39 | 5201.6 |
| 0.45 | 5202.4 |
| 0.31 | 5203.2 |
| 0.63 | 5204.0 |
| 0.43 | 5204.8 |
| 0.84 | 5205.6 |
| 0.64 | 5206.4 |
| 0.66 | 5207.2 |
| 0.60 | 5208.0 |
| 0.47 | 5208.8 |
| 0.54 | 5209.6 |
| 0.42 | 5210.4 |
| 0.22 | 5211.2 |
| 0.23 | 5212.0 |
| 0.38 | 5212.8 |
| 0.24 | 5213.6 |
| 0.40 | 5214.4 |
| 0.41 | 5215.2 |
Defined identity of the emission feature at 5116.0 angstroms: C IV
